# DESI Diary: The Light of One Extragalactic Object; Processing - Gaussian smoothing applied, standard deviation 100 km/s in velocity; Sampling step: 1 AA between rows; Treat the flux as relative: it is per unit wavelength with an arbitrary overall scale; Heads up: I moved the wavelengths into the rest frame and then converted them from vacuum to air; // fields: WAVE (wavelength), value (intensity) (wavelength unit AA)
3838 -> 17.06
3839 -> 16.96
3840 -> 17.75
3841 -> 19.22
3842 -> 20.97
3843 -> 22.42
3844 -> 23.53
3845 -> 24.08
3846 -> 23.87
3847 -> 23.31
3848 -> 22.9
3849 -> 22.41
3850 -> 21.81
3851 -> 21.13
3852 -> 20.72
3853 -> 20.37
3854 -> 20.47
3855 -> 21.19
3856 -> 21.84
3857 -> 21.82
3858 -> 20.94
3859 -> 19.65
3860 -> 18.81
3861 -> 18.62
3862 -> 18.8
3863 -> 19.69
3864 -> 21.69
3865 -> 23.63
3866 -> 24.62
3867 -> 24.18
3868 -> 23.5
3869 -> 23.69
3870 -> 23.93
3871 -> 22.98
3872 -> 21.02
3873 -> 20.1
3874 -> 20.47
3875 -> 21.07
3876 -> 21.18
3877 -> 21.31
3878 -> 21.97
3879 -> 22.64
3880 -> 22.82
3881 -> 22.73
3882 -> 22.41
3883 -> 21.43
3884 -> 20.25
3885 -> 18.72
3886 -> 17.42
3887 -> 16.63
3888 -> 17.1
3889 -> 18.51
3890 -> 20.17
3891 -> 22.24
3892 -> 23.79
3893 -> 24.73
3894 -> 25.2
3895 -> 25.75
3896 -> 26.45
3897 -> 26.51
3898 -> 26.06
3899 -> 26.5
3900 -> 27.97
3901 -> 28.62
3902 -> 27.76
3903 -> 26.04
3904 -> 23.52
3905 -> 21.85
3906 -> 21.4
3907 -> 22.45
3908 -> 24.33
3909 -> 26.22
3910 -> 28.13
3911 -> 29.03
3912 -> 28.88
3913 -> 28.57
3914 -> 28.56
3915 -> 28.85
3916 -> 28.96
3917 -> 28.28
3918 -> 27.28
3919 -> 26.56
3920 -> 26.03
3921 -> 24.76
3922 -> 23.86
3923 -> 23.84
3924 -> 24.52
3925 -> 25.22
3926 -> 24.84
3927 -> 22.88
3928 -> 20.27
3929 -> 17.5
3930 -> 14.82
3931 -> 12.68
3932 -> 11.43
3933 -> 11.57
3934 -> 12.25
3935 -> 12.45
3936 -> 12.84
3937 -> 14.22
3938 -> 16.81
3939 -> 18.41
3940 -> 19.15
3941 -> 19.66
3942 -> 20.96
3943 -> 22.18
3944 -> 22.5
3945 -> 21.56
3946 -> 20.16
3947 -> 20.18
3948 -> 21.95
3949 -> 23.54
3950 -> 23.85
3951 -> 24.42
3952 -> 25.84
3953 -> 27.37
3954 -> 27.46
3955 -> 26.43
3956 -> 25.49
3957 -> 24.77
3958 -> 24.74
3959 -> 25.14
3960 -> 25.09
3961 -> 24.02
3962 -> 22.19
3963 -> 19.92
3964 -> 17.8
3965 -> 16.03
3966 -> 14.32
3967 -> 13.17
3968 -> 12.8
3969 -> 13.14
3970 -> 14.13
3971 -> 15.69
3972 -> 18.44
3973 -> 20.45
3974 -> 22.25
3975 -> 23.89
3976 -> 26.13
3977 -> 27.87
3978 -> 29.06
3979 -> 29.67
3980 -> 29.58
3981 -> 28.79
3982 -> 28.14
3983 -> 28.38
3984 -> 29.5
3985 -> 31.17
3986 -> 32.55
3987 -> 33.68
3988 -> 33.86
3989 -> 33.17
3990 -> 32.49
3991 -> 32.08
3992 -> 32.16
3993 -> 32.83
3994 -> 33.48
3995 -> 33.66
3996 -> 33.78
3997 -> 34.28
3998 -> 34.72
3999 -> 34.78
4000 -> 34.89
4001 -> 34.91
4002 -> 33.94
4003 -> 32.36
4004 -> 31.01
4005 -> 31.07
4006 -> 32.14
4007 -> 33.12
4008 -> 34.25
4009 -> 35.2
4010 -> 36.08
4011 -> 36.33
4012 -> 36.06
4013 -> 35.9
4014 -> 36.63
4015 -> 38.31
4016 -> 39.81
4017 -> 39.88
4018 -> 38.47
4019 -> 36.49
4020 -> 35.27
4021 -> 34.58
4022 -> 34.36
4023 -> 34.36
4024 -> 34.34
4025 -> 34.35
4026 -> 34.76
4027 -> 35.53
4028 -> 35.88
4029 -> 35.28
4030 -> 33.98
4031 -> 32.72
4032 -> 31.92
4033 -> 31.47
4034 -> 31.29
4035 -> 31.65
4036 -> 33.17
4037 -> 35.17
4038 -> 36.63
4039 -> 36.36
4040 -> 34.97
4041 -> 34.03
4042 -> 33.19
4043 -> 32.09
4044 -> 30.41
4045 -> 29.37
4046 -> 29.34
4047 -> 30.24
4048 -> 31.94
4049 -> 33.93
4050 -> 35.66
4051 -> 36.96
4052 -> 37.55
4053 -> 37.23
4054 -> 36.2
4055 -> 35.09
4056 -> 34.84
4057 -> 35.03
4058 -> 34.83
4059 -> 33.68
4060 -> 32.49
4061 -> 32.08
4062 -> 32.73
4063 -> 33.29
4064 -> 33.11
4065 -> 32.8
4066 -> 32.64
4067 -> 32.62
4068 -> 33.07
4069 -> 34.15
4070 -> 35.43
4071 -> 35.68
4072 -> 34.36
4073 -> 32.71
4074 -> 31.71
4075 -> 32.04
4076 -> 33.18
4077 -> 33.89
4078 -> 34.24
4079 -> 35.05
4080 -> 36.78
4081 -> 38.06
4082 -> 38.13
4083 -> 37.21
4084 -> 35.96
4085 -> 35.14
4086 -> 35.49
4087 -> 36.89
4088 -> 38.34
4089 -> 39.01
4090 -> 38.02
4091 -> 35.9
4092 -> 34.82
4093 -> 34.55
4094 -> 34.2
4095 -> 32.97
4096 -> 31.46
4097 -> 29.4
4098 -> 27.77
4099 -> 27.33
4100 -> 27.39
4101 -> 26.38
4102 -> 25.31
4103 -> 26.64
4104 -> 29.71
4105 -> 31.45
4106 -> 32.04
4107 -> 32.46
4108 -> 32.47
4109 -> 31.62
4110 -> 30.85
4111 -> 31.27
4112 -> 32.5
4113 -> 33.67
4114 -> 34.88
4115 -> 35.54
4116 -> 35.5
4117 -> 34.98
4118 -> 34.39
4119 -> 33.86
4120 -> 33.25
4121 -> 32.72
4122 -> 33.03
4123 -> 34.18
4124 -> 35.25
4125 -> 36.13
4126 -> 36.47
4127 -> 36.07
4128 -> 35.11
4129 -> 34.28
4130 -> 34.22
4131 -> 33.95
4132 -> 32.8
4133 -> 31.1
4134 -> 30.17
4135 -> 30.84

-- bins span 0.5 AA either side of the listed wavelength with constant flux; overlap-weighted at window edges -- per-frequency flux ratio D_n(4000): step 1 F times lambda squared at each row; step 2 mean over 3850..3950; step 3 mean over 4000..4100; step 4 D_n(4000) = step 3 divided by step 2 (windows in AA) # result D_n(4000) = 1.68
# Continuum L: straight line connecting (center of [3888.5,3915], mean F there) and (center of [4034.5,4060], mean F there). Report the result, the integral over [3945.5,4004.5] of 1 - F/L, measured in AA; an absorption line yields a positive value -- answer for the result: 6.8 AA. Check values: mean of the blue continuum 25.4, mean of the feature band 26.4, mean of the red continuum 34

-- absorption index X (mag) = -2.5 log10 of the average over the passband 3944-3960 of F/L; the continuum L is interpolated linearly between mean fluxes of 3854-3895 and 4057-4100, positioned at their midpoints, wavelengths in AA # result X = 0.09 mag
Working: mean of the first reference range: 21.4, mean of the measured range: 24.2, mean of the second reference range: 34.1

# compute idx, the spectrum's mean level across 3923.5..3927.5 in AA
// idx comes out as 24.4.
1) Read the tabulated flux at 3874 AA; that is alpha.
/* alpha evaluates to 20.47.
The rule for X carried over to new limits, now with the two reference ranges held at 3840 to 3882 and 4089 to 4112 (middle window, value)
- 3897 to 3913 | -0.11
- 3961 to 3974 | 0.46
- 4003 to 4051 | -0.21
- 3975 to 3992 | -0.14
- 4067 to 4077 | -0.12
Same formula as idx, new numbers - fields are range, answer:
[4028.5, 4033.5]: 33.1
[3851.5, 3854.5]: 20.5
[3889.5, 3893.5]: 22.7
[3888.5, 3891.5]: 20.3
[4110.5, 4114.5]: 33.1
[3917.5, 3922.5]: 25.7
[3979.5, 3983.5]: 28.7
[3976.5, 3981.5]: 29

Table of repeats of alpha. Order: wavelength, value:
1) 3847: 23.31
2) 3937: 14.22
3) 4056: 34.84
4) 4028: 35.88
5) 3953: 27.37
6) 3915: 28.85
